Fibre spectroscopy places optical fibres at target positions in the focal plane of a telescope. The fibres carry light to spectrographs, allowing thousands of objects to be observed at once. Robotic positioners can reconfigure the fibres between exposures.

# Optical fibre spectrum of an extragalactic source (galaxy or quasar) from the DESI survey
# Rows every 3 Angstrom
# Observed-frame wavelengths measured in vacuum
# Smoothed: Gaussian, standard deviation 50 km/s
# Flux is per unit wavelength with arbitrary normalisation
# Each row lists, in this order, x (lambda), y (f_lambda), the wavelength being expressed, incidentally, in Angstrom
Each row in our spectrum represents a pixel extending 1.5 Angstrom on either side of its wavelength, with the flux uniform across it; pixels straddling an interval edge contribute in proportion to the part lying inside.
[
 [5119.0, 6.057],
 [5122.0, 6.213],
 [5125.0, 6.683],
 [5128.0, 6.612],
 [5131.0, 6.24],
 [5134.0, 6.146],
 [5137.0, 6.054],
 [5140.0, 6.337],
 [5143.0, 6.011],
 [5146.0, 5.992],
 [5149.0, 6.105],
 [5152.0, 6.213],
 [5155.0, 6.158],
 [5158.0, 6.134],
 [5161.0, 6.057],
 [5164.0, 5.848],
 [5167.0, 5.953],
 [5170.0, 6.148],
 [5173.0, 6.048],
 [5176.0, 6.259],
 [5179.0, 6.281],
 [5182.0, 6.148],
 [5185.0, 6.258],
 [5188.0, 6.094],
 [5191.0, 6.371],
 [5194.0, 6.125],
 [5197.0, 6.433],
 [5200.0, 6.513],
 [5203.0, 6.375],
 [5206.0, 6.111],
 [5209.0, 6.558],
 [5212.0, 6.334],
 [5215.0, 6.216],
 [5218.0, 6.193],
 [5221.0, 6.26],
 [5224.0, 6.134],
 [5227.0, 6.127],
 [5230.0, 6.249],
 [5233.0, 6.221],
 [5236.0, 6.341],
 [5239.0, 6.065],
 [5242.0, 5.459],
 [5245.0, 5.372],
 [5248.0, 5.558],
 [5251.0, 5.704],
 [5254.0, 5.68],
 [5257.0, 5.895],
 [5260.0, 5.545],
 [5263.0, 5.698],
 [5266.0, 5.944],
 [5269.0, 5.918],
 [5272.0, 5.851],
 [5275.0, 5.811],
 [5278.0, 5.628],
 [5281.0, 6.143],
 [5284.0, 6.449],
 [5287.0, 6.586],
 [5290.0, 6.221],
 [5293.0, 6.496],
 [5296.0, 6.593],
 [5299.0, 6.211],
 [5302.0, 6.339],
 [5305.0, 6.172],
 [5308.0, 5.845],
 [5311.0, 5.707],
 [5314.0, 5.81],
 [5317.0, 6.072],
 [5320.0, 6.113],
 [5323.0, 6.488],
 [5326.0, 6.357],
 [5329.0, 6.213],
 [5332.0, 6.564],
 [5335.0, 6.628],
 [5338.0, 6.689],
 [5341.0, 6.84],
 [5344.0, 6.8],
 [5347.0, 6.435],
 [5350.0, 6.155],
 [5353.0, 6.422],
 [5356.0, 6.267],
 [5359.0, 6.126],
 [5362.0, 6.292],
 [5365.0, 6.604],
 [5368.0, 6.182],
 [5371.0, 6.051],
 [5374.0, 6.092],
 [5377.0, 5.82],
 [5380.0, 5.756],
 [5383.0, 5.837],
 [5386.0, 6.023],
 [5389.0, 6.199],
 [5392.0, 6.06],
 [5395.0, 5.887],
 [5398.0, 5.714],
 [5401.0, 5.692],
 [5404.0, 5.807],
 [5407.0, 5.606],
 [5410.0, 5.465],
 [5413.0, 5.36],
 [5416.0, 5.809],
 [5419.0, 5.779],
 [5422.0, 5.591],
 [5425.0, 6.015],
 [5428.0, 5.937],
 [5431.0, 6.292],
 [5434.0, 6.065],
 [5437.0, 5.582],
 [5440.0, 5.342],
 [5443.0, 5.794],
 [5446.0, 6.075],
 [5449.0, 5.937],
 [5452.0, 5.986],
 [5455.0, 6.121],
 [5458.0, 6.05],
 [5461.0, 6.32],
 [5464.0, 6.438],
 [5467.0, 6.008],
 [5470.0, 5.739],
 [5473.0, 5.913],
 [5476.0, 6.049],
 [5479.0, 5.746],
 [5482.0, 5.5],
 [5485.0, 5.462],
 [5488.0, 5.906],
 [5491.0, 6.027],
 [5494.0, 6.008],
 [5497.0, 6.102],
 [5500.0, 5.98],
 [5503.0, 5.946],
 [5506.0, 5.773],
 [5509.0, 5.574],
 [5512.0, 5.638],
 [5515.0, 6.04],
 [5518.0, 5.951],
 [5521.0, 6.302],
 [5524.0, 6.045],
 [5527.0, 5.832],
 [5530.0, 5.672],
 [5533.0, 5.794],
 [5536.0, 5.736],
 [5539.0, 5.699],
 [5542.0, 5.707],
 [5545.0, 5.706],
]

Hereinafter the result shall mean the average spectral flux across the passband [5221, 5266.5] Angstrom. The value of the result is 5.88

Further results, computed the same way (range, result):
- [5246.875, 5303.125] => 6.02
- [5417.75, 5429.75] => 5.84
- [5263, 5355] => 6.24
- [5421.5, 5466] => 5.98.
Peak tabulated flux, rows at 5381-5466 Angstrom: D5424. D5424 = 6.438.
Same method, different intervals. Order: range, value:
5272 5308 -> 6.593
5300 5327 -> 6.488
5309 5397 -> 6.84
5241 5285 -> 6.449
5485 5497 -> 6.102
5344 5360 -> 6.8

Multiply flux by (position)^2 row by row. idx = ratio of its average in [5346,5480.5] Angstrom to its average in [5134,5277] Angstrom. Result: 1.06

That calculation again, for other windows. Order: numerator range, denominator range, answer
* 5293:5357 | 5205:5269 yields 1.09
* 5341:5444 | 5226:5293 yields 1.06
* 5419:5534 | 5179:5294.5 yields 1.06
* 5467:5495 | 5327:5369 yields 0.95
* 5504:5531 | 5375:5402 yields 1.04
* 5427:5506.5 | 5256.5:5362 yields 1.01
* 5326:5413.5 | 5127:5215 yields 1.07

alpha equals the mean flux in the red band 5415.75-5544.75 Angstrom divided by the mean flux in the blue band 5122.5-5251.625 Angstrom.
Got 0.96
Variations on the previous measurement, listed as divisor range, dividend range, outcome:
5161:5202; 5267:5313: 0.99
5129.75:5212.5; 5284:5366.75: 1.02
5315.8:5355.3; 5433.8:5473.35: 0.92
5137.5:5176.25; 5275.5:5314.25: 1.01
